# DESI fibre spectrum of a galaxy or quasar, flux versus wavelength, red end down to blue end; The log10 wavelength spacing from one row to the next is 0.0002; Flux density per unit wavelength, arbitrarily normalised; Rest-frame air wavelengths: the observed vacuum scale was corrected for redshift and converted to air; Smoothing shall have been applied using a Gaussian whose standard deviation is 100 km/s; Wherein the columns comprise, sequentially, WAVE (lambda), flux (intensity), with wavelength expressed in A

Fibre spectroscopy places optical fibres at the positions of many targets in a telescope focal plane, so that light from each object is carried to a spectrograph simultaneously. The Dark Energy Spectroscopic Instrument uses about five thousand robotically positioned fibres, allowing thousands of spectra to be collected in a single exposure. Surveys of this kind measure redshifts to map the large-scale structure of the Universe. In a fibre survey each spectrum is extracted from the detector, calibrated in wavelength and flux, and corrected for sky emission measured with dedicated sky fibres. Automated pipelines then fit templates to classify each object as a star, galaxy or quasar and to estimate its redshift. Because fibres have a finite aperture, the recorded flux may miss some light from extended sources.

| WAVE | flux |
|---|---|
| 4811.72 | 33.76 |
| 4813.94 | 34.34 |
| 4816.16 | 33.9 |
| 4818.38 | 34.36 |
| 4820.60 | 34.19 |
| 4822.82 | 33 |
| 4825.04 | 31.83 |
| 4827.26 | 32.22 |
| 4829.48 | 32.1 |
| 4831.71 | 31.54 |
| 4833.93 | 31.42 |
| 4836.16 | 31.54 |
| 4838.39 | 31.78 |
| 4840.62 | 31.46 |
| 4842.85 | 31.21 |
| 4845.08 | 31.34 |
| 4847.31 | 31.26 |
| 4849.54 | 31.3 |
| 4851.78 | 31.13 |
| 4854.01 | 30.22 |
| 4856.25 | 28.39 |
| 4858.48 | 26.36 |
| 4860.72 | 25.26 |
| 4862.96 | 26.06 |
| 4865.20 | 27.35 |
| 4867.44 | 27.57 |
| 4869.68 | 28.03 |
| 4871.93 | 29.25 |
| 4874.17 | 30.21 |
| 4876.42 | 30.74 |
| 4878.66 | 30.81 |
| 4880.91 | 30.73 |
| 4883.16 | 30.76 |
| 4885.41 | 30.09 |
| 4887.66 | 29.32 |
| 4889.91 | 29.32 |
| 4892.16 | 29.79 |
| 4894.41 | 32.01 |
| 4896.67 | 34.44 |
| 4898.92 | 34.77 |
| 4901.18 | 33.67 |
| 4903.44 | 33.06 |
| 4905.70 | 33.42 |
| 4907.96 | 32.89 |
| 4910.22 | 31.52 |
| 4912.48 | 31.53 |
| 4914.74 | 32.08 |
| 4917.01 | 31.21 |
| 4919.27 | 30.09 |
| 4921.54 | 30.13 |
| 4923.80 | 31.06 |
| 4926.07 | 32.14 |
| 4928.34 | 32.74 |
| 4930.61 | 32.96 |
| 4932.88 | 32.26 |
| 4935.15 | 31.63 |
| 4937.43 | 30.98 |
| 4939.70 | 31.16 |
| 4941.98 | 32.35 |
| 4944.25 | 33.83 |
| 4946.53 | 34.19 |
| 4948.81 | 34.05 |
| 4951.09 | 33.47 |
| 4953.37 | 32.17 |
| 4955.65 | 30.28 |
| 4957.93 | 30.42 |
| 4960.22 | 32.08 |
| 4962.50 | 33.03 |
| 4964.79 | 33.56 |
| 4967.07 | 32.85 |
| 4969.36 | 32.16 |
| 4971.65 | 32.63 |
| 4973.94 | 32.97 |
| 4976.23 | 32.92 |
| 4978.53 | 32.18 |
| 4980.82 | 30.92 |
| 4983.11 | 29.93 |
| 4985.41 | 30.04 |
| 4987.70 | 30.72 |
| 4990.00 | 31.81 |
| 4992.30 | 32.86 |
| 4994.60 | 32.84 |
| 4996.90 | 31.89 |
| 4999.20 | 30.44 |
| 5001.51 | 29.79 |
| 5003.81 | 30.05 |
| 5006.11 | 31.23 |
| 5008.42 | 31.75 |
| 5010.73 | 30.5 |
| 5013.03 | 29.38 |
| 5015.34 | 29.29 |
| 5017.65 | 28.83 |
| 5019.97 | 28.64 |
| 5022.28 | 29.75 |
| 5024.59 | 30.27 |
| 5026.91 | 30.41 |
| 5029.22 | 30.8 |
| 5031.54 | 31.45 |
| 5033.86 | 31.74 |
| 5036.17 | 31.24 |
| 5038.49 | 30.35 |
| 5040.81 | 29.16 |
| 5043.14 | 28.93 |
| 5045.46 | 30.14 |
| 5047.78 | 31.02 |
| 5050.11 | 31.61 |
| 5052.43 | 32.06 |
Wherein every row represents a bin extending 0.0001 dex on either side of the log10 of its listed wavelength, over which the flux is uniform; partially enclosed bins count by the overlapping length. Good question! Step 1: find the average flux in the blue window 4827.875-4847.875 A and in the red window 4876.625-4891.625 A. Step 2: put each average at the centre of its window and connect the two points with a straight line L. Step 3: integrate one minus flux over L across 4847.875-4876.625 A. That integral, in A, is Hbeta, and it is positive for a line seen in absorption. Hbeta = 2.1 A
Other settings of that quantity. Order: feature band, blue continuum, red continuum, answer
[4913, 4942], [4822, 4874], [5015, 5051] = -1.4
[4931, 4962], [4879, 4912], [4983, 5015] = -0.9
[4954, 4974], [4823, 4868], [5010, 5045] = -1.4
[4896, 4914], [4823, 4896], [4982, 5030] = -1.7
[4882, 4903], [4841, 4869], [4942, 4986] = -1.0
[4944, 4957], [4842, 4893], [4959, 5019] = -0.9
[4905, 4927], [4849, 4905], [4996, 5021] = -1.1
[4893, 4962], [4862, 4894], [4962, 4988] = -3.5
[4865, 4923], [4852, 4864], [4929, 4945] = -2.7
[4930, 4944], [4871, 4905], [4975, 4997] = -0.2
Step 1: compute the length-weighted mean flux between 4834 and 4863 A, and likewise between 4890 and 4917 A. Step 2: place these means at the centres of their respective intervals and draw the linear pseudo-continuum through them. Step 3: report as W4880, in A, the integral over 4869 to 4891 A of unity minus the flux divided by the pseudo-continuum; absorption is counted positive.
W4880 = 1.0 A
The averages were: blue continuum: 30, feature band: 30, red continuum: 32.5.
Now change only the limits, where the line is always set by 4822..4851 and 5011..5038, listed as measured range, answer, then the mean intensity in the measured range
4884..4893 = 0.5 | 29.7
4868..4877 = 0.6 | 29.3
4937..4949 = -0.8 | 32.8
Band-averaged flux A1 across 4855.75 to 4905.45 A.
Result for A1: 30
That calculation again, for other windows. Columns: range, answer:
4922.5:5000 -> 32.1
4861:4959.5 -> 31.3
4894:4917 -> 32.9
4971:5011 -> 31.4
